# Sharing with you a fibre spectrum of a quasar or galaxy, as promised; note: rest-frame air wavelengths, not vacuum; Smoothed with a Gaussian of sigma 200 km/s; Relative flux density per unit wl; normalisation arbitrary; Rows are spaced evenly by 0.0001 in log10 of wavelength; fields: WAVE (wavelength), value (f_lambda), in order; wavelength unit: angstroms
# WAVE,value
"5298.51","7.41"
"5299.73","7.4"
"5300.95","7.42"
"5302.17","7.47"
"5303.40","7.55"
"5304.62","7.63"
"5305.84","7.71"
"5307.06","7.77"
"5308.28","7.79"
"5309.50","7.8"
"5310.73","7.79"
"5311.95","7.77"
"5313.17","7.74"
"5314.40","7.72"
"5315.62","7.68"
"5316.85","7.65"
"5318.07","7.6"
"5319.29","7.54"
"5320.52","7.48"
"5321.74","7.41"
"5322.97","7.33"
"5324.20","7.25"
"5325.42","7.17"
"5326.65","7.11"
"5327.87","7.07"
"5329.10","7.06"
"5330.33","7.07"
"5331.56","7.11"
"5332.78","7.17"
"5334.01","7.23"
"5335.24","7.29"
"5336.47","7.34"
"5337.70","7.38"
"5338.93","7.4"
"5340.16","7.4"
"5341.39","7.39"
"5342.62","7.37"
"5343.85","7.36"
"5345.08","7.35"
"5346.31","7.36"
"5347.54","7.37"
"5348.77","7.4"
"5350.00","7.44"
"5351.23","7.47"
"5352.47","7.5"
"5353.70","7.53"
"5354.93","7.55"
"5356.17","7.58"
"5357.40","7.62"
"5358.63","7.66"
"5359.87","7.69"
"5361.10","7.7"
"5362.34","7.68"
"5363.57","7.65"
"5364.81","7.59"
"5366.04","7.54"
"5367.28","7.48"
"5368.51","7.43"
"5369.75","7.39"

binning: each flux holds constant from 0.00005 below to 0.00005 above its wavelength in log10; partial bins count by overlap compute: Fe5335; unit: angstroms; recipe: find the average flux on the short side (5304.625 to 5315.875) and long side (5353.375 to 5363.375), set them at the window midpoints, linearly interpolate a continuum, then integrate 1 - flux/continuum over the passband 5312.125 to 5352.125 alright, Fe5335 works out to 1.7 angstroms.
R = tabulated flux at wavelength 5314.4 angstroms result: 7.72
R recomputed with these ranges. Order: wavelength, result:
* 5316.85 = 7.65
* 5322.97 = 7.33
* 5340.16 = 7.4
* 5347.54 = 7.37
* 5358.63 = 7.66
